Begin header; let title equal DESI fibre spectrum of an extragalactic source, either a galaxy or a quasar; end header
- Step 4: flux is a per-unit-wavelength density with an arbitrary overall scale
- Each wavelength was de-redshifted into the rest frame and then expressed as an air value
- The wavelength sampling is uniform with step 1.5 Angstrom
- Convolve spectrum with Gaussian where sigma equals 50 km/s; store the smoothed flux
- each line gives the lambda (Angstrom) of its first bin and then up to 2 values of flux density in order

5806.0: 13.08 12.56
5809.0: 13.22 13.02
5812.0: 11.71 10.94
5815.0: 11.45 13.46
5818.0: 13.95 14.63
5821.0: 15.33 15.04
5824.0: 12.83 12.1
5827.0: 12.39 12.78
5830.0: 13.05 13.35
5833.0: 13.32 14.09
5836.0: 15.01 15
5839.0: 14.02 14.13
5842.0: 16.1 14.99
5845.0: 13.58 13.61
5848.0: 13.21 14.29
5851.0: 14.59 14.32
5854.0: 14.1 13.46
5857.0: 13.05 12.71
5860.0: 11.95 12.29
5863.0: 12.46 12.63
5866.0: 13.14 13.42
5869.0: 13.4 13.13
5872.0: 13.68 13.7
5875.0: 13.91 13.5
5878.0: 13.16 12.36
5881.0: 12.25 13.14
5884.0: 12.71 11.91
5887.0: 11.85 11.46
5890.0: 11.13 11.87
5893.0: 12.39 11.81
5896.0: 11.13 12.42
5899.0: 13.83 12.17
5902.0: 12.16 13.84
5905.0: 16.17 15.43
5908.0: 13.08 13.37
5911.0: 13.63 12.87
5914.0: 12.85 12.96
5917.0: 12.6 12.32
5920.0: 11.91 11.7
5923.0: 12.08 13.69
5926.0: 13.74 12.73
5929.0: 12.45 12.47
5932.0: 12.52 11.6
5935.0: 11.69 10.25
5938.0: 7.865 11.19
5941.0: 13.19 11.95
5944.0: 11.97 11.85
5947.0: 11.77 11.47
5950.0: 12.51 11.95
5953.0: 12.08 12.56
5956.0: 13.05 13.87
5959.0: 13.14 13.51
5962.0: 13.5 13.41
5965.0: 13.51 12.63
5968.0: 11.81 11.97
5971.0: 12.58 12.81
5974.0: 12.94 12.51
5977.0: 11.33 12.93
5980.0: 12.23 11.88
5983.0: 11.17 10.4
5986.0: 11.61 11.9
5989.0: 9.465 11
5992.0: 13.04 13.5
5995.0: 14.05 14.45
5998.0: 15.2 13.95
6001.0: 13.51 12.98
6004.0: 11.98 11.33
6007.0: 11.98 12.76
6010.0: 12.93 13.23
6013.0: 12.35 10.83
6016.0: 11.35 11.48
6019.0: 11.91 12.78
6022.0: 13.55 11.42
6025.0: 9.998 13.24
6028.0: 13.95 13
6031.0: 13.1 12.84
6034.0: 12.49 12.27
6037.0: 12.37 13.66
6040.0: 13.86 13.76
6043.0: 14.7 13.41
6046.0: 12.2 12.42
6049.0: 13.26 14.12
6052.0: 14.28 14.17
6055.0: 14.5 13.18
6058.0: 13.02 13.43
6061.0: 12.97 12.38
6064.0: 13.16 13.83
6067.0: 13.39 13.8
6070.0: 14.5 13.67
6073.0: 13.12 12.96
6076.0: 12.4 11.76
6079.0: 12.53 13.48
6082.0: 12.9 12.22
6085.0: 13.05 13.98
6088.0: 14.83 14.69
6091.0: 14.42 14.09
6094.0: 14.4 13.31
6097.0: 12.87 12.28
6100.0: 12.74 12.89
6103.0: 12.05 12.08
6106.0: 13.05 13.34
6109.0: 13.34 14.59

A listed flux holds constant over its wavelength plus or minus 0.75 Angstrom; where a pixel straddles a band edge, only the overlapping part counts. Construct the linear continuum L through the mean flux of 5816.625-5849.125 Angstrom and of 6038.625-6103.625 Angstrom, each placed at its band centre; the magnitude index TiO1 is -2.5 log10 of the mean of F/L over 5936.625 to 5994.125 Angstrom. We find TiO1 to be 0.13 mag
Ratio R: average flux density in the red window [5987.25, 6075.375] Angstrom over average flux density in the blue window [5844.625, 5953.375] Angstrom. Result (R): 1.0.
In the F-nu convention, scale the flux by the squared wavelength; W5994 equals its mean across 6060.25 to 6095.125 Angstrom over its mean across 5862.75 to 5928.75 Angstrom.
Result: 1.11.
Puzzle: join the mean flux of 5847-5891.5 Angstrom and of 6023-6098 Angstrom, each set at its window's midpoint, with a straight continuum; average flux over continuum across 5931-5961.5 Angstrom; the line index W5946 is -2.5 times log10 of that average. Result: 0.09 mag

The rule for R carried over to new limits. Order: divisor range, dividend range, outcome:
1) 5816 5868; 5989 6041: 0.93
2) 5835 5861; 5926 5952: 0.84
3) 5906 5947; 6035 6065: 1.08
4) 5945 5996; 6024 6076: 1.07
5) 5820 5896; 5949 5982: 0.96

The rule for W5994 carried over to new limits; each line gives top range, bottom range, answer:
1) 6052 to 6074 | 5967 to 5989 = 1.17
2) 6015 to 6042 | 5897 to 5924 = 1.00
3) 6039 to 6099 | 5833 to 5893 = 1.08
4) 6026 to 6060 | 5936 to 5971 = 1.12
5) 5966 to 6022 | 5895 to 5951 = 1.02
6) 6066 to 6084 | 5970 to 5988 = 1.12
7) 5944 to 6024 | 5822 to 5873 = 0.96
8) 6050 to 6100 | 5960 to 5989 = 1.13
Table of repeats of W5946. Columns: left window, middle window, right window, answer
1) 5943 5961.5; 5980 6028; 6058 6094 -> 0.05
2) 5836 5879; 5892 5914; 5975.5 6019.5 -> 0.01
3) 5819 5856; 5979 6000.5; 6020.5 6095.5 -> 0.09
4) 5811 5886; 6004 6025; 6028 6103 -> 0.11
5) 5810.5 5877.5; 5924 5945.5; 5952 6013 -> 0.09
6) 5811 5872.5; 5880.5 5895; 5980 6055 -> 0.10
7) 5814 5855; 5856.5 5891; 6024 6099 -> 0.08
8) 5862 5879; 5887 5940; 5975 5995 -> 0.03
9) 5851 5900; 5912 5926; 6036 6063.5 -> 0.03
